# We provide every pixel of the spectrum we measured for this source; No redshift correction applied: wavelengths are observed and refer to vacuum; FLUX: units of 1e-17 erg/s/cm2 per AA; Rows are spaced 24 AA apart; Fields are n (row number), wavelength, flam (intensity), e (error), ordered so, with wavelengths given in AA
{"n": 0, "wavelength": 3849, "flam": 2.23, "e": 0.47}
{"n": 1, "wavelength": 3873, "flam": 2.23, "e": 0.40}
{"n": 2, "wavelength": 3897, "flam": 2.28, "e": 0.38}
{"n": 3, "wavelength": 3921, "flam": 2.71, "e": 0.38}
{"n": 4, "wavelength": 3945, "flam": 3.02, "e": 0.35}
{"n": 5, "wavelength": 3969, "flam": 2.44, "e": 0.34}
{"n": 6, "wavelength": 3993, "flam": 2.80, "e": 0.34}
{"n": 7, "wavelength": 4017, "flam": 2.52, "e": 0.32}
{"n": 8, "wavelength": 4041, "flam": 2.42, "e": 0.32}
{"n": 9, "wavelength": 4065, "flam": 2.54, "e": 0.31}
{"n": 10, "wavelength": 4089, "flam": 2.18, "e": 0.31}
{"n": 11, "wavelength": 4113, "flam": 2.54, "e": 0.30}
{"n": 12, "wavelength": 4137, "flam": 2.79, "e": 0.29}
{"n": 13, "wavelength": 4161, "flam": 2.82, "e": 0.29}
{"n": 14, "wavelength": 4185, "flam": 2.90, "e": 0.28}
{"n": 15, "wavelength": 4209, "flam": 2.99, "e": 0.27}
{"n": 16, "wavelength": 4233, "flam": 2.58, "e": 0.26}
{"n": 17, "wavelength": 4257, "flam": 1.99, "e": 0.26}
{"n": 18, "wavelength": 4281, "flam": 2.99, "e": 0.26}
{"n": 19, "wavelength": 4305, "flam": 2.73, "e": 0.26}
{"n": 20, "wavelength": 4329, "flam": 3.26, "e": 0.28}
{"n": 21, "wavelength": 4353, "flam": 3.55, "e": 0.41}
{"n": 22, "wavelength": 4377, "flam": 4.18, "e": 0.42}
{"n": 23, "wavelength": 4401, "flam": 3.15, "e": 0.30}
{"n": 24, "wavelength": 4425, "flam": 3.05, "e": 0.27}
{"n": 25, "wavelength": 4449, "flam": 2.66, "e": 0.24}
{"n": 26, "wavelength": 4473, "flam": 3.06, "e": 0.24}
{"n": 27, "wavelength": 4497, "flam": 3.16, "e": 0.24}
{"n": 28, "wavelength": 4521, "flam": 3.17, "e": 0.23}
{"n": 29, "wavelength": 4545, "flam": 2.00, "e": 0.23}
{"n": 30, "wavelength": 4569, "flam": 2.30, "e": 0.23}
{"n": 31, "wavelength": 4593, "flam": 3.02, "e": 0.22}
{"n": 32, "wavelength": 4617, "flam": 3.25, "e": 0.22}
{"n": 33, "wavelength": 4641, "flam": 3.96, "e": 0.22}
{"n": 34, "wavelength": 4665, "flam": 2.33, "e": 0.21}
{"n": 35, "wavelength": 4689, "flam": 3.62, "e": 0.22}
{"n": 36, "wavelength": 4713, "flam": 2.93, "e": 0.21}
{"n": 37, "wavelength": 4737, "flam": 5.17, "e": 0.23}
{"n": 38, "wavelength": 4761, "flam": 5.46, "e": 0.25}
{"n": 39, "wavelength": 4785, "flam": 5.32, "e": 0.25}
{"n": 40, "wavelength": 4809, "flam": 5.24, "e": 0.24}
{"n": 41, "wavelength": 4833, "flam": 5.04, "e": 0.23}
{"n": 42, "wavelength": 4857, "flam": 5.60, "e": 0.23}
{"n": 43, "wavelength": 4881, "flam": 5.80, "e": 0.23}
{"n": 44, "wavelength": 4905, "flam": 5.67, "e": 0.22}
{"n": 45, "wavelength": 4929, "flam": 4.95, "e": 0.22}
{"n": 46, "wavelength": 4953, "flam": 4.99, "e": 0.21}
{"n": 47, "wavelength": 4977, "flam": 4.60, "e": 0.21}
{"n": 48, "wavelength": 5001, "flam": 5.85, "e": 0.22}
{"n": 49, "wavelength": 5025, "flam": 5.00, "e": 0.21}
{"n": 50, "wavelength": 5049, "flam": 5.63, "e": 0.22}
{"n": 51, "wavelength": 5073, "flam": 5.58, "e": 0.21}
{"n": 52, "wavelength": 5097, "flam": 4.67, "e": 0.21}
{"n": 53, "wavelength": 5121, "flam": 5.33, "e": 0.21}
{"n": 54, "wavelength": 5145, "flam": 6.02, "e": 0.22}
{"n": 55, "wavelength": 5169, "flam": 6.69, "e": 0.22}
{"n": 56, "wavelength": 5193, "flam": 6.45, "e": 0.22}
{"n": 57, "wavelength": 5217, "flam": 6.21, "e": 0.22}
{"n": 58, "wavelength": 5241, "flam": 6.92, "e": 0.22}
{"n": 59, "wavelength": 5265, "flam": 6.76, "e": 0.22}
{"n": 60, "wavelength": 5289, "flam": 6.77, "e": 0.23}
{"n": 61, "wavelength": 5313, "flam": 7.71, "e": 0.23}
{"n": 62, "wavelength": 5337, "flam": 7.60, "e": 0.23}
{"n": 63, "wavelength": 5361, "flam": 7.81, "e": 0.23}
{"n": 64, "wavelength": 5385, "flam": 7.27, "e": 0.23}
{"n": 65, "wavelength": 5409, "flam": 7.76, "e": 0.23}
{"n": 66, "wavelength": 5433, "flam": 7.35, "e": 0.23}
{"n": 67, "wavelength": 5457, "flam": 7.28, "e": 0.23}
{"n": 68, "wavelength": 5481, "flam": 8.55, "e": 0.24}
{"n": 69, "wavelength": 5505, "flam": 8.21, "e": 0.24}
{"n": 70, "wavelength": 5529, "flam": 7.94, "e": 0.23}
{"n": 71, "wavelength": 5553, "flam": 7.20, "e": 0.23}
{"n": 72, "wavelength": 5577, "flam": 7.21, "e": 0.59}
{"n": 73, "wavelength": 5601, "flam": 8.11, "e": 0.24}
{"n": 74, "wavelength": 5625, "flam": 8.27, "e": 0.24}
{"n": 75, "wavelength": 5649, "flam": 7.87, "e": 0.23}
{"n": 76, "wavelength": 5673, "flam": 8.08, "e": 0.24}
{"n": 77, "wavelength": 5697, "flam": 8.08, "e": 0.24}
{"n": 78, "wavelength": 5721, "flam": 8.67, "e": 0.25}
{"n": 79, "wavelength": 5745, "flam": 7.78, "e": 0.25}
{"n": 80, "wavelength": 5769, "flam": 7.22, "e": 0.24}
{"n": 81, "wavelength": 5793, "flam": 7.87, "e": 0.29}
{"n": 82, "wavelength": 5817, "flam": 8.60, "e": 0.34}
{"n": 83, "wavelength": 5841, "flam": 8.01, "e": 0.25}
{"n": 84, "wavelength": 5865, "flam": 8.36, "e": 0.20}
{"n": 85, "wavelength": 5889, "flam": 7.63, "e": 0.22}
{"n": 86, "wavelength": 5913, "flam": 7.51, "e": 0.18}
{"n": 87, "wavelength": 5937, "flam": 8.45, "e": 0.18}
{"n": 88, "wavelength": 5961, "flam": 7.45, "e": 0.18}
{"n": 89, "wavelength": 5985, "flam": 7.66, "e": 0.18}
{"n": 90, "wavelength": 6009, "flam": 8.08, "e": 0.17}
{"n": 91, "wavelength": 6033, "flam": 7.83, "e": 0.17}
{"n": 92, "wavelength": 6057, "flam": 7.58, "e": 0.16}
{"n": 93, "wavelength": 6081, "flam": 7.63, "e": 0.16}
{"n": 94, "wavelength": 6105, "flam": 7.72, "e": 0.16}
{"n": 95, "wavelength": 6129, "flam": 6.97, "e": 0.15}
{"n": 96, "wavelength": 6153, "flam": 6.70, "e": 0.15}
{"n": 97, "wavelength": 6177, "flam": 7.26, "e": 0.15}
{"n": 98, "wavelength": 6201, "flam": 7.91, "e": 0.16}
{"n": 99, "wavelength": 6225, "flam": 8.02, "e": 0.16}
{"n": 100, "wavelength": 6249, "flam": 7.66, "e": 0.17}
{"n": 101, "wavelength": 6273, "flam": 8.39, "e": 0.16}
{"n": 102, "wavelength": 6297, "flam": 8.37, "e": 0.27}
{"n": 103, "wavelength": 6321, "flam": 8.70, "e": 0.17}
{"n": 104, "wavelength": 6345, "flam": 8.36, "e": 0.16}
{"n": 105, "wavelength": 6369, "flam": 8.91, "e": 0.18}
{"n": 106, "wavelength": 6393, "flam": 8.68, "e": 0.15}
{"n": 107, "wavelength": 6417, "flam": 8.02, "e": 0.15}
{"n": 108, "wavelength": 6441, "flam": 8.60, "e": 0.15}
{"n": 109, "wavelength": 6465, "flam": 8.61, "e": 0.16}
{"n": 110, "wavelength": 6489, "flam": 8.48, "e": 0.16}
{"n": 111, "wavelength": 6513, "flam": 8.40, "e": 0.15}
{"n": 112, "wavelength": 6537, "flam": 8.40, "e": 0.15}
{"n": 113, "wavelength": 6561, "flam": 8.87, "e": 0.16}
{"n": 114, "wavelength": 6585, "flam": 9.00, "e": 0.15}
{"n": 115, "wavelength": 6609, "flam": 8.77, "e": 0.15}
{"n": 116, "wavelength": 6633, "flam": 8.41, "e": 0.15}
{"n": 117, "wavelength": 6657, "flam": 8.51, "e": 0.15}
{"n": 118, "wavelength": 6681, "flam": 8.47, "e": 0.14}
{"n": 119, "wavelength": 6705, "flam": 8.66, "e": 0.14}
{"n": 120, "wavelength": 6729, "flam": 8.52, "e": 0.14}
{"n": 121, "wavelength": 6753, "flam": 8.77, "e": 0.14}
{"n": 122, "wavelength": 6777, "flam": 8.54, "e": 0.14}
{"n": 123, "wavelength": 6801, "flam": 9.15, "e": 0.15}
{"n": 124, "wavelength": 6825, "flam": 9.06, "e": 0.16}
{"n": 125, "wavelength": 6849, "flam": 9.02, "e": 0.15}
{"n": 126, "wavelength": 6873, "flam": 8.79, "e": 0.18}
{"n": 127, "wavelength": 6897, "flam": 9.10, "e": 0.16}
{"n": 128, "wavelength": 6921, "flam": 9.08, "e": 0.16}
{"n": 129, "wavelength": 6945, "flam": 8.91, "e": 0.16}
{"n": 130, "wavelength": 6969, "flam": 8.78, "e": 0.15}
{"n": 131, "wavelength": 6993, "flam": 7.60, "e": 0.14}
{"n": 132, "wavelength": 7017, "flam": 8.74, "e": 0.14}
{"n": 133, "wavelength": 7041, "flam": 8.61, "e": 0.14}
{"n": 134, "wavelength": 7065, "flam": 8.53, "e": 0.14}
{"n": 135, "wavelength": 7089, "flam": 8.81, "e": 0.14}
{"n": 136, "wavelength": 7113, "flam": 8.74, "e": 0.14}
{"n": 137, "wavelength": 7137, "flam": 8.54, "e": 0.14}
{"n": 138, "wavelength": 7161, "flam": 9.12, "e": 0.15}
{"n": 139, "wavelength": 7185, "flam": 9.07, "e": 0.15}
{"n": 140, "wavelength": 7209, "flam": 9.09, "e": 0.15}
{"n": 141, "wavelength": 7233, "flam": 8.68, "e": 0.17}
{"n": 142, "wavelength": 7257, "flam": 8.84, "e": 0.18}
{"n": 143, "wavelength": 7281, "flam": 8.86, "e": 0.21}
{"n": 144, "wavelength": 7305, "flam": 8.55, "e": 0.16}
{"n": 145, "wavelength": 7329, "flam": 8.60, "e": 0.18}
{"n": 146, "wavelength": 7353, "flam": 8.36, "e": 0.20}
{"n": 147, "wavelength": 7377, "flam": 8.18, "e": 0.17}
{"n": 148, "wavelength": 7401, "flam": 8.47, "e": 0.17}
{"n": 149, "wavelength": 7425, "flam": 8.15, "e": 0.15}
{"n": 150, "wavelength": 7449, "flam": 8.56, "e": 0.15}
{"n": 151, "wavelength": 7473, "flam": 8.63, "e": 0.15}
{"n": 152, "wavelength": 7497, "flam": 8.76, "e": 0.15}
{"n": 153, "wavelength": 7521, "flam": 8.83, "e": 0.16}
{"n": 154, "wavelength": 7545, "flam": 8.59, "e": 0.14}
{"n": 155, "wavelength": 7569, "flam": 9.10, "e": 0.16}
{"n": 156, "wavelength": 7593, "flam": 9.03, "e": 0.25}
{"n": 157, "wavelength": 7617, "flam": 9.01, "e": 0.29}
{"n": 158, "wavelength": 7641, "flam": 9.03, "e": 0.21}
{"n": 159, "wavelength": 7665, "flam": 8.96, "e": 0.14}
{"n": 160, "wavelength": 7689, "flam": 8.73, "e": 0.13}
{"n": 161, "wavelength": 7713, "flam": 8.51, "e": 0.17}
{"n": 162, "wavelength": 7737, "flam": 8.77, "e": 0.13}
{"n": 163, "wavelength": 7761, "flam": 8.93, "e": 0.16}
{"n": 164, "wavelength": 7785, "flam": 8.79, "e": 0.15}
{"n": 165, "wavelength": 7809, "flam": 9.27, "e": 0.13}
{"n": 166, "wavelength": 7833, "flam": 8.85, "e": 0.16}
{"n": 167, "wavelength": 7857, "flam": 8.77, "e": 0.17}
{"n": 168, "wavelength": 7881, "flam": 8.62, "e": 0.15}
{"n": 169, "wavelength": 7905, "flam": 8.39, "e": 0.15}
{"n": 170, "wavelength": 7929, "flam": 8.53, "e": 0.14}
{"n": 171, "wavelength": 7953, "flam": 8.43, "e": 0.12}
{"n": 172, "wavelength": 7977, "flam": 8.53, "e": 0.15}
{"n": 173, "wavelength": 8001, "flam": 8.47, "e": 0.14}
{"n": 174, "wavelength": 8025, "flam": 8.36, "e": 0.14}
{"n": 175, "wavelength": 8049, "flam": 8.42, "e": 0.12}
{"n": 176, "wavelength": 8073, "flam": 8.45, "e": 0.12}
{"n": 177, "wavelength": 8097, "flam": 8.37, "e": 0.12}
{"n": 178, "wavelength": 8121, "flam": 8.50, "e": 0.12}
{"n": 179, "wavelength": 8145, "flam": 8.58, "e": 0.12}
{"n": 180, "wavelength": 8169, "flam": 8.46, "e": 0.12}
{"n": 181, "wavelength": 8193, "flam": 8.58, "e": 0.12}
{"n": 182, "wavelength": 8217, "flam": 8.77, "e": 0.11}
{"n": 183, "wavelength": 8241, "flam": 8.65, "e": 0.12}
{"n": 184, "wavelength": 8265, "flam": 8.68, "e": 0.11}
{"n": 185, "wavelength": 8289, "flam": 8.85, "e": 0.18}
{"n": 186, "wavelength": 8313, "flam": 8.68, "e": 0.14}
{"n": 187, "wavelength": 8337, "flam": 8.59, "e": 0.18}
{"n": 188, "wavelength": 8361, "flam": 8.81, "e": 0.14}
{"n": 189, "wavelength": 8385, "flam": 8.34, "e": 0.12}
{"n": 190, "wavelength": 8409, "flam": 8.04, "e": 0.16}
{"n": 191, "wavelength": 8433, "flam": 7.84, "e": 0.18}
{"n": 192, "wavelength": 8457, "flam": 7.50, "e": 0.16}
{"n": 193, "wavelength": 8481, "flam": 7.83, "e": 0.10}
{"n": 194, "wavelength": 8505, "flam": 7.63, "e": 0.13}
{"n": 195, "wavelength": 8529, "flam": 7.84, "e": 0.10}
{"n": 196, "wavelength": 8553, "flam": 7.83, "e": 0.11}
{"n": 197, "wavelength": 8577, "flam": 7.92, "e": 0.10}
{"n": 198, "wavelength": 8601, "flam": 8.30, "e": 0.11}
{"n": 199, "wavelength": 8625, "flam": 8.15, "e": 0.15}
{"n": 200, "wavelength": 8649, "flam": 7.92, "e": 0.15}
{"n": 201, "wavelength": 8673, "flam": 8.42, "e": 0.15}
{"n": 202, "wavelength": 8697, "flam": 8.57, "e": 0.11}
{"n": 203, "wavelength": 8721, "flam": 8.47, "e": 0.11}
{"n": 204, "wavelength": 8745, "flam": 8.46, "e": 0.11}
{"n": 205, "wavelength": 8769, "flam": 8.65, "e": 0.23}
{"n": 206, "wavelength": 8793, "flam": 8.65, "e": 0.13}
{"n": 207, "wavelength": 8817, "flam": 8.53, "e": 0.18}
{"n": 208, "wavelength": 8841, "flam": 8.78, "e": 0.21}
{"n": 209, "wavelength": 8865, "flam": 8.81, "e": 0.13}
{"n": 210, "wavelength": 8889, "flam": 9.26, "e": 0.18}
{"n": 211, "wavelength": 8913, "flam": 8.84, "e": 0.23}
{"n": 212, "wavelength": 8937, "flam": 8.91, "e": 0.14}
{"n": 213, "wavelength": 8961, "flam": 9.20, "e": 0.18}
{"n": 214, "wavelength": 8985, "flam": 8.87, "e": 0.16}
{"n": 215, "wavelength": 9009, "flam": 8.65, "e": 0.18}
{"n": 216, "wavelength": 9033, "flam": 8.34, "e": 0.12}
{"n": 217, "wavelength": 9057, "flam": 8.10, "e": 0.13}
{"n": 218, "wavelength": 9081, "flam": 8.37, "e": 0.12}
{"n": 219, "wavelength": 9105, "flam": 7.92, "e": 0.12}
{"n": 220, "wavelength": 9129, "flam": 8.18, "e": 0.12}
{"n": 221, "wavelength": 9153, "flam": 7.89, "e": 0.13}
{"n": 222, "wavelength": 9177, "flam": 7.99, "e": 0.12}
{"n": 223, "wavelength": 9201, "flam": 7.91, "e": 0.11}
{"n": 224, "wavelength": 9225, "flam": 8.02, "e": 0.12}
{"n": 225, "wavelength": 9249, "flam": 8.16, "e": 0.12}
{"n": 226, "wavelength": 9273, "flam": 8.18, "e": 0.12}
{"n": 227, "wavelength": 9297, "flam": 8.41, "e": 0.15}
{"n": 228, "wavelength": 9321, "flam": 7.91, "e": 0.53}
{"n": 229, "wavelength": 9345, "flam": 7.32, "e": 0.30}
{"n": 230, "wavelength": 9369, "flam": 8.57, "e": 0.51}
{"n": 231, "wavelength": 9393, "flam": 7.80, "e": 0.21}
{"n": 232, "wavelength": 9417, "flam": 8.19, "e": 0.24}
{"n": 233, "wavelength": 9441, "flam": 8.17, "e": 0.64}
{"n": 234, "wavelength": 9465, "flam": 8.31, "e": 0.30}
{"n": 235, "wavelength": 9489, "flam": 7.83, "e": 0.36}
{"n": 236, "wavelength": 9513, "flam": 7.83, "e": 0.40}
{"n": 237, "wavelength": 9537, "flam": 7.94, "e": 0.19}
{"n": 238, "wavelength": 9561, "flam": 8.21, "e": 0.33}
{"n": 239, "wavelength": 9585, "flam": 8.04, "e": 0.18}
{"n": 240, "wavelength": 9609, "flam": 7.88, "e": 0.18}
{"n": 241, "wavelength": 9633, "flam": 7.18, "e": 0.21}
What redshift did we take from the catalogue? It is 0.19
